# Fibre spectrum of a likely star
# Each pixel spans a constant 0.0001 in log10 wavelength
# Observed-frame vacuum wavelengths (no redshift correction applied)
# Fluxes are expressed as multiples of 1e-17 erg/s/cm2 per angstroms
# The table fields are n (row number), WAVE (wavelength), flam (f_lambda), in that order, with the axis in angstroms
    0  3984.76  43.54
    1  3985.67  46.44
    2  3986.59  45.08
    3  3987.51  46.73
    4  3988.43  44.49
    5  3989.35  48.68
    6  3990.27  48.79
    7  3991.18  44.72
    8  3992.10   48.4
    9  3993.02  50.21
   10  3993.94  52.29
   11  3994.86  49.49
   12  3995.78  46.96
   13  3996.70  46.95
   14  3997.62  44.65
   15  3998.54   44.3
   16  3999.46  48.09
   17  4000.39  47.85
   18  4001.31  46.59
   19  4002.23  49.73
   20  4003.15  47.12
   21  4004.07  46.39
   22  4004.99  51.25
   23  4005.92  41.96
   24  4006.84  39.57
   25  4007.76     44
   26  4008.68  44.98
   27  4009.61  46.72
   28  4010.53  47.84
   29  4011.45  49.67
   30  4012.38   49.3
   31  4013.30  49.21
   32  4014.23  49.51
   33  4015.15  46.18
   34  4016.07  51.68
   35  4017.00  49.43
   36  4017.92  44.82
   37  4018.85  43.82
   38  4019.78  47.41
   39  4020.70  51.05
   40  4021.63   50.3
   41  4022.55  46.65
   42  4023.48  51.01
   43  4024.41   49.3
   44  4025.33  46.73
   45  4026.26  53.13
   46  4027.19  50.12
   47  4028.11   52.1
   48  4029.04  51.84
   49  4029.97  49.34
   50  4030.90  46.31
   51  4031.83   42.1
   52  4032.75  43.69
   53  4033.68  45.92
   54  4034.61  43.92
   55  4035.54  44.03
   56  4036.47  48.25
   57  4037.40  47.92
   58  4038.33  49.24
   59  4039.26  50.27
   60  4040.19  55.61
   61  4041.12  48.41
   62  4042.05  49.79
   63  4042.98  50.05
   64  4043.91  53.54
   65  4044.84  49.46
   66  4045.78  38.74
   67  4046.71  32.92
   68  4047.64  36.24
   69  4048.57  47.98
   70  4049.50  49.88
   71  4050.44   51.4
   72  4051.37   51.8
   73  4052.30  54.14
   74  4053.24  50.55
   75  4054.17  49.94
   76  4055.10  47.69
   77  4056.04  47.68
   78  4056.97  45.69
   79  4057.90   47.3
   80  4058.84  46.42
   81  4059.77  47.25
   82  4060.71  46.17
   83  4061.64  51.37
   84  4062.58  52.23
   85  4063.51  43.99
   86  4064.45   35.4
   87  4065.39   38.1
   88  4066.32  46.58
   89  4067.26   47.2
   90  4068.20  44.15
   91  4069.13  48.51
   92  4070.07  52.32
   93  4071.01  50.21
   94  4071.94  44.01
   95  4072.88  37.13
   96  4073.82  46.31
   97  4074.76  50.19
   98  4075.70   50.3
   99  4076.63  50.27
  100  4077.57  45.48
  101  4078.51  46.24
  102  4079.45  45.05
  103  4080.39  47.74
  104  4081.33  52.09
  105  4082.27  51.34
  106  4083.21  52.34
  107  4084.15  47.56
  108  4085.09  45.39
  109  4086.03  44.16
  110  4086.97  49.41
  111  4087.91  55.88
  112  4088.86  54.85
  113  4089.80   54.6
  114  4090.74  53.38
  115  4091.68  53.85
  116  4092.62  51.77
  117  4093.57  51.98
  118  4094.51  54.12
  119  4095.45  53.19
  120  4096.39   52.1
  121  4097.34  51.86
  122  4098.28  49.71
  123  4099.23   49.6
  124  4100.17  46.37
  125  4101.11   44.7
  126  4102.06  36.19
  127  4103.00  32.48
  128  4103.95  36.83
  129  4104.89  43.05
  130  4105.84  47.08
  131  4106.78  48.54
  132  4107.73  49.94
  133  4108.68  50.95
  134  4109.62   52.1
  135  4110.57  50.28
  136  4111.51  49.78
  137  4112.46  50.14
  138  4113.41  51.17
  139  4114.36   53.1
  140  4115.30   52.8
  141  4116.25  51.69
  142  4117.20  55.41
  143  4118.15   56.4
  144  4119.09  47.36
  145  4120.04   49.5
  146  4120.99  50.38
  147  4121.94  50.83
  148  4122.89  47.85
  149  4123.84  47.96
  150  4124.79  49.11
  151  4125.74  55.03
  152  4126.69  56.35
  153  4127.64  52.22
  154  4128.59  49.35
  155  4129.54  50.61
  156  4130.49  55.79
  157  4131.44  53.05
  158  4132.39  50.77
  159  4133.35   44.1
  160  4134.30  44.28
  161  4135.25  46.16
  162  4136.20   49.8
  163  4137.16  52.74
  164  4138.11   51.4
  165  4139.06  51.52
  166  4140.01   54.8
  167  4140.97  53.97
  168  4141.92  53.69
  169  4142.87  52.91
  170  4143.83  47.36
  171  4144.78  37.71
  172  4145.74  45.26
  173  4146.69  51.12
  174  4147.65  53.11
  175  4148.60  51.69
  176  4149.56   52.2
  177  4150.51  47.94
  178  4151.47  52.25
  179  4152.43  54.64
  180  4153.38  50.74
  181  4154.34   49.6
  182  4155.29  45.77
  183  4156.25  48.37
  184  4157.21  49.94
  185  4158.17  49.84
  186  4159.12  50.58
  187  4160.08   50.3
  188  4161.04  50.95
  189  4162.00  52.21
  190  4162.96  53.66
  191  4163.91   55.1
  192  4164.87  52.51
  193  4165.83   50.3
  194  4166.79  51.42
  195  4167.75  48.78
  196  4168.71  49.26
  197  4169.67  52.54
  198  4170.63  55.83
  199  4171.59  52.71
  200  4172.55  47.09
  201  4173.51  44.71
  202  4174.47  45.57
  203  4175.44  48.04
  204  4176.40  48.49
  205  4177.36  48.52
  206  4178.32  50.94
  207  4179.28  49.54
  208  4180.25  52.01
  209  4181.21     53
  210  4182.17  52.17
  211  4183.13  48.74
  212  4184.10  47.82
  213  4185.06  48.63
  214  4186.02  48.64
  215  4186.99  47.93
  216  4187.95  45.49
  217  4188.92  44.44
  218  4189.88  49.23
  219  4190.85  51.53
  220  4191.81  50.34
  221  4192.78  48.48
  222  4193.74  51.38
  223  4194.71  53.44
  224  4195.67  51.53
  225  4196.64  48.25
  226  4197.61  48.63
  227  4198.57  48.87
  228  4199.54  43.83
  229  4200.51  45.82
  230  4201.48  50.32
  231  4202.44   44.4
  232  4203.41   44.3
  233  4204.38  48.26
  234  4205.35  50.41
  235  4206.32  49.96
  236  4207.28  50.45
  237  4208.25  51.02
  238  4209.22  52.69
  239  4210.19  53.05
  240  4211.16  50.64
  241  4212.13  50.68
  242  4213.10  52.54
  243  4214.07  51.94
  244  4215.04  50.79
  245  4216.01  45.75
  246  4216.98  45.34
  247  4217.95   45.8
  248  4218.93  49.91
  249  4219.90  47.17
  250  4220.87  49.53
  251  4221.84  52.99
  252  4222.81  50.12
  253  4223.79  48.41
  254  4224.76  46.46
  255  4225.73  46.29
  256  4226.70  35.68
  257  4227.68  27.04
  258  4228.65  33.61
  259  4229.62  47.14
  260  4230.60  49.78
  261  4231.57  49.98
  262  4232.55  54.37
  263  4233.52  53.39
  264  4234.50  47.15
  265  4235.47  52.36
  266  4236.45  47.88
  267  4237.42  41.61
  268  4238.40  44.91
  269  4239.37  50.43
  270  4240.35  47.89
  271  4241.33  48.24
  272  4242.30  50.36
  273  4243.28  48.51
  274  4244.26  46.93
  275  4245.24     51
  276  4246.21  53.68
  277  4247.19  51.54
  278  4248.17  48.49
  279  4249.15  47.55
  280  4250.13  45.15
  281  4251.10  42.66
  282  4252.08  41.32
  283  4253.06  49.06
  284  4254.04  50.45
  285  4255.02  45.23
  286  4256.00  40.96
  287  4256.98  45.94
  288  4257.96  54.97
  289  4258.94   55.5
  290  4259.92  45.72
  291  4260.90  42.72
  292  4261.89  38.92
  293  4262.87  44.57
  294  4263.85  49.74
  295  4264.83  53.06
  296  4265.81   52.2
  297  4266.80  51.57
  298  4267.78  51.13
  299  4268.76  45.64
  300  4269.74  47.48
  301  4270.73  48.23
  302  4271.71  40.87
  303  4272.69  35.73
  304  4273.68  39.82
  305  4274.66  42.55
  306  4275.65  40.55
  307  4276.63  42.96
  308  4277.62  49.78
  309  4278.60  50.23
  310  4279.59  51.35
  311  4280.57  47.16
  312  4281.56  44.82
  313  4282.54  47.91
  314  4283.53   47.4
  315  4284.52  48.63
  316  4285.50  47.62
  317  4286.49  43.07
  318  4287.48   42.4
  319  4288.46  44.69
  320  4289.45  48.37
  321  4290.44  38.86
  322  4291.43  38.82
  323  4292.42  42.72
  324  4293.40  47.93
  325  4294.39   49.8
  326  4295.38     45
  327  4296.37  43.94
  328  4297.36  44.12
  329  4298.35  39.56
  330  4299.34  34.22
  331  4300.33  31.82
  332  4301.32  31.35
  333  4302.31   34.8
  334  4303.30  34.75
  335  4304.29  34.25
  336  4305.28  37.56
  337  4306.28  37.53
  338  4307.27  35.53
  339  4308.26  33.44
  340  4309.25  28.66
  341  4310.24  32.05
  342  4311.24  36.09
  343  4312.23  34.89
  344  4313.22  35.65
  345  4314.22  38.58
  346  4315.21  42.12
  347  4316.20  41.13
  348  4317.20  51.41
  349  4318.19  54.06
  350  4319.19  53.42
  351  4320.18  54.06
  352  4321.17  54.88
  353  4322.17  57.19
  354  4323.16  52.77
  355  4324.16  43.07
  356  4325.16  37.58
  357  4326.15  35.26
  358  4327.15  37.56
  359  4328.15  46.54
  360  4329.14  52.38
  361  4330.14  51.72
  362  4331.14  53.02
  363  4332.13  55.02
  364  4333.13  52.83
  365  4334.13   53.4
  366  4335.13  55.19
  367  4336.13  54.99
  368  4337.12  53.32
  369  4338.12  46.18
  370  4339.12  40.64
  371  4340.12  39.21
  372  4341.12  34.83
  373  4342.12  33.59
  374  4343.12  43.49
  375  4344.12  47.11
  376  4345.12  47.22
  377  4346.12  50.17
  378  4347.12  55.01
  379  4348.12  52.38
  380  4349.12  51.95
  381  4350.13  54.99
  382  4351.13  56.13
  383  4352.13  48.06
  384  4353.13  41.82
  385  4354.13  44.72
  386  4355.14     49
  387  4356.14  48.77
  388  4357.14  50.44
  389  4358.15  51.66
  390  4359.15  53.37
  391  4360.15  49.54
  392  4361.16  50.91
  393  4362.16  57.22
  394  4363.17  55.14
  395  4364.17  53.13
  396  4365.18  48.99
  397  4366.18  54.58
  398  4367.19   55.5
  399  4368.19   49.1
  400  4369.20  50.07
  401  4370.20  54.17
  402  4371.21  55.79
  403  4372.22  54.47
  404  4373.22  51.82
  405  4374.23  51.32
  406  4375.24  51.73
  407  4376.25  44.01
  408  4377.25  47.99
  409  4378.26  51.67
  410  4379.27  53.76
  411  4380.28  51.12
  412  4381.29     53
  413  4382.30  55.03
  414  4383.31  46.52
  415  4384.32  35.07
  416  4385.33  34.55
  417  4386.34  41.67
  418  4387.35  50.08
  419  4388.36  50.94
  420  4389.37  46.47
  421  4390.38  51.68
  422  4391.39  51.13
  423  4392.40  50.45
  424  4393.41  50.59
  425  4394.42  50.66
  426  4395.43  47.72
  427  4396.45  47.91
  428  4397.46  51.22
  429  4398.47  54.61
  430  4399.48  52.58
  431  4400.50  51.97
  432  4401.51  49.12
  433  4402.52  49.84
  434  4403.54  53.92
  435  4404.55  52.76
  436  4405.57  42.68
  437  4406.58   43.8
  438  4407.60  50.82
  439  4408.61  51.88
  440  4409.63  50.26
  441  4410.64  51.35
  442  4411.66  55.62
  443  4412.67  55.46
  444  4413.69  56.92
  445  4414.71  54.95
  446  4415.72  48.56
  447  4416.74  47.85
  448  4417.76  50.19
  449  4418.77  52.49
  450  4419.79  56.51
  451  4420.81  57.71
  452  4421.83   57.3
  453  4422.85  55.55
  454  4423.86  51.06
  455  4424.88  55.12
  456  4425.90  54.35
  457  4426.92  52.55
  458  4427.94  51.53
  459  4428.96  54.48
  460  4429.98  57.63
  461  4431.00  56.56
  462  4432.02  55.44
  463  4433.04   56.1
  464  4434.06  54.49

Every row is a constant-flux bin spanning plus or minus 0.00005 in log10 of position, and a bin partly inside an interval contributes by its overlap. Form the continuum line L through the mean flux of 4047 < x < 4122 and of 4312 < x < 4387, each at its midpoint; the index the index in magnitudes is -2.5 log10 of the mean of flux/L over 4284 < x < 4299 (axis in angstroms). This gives 0.10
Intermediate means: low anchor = 48.4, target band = 44.3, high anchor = 48.7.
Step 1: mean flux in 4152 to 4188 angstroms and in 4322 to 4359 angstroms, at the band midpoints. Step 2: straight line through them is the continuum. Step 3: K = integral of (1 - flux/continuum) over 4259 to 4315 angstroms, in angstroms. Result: 7.3 angstroms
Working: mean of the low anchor 50.1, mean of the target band 42.4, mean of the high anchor 48.1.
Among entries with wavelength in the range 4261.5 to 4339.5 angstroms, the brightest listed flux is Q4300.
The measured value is 57.19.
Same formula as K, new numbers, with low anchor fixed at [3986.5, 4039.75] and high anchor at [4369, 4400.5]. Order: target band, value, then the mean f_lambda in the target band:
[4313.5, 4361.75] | 1.06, 48.4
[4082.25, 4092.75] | -0.70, 51.2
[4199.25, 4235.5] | 0.67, 47.8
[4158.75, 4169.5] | -0.66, 51.4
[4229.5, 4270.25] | 0.54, 48.3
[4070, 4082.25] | 0.12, 47.5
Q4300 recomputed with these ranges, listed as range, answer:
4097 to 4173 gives 56.4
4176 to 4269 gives 55.5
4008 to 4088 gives 55.88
